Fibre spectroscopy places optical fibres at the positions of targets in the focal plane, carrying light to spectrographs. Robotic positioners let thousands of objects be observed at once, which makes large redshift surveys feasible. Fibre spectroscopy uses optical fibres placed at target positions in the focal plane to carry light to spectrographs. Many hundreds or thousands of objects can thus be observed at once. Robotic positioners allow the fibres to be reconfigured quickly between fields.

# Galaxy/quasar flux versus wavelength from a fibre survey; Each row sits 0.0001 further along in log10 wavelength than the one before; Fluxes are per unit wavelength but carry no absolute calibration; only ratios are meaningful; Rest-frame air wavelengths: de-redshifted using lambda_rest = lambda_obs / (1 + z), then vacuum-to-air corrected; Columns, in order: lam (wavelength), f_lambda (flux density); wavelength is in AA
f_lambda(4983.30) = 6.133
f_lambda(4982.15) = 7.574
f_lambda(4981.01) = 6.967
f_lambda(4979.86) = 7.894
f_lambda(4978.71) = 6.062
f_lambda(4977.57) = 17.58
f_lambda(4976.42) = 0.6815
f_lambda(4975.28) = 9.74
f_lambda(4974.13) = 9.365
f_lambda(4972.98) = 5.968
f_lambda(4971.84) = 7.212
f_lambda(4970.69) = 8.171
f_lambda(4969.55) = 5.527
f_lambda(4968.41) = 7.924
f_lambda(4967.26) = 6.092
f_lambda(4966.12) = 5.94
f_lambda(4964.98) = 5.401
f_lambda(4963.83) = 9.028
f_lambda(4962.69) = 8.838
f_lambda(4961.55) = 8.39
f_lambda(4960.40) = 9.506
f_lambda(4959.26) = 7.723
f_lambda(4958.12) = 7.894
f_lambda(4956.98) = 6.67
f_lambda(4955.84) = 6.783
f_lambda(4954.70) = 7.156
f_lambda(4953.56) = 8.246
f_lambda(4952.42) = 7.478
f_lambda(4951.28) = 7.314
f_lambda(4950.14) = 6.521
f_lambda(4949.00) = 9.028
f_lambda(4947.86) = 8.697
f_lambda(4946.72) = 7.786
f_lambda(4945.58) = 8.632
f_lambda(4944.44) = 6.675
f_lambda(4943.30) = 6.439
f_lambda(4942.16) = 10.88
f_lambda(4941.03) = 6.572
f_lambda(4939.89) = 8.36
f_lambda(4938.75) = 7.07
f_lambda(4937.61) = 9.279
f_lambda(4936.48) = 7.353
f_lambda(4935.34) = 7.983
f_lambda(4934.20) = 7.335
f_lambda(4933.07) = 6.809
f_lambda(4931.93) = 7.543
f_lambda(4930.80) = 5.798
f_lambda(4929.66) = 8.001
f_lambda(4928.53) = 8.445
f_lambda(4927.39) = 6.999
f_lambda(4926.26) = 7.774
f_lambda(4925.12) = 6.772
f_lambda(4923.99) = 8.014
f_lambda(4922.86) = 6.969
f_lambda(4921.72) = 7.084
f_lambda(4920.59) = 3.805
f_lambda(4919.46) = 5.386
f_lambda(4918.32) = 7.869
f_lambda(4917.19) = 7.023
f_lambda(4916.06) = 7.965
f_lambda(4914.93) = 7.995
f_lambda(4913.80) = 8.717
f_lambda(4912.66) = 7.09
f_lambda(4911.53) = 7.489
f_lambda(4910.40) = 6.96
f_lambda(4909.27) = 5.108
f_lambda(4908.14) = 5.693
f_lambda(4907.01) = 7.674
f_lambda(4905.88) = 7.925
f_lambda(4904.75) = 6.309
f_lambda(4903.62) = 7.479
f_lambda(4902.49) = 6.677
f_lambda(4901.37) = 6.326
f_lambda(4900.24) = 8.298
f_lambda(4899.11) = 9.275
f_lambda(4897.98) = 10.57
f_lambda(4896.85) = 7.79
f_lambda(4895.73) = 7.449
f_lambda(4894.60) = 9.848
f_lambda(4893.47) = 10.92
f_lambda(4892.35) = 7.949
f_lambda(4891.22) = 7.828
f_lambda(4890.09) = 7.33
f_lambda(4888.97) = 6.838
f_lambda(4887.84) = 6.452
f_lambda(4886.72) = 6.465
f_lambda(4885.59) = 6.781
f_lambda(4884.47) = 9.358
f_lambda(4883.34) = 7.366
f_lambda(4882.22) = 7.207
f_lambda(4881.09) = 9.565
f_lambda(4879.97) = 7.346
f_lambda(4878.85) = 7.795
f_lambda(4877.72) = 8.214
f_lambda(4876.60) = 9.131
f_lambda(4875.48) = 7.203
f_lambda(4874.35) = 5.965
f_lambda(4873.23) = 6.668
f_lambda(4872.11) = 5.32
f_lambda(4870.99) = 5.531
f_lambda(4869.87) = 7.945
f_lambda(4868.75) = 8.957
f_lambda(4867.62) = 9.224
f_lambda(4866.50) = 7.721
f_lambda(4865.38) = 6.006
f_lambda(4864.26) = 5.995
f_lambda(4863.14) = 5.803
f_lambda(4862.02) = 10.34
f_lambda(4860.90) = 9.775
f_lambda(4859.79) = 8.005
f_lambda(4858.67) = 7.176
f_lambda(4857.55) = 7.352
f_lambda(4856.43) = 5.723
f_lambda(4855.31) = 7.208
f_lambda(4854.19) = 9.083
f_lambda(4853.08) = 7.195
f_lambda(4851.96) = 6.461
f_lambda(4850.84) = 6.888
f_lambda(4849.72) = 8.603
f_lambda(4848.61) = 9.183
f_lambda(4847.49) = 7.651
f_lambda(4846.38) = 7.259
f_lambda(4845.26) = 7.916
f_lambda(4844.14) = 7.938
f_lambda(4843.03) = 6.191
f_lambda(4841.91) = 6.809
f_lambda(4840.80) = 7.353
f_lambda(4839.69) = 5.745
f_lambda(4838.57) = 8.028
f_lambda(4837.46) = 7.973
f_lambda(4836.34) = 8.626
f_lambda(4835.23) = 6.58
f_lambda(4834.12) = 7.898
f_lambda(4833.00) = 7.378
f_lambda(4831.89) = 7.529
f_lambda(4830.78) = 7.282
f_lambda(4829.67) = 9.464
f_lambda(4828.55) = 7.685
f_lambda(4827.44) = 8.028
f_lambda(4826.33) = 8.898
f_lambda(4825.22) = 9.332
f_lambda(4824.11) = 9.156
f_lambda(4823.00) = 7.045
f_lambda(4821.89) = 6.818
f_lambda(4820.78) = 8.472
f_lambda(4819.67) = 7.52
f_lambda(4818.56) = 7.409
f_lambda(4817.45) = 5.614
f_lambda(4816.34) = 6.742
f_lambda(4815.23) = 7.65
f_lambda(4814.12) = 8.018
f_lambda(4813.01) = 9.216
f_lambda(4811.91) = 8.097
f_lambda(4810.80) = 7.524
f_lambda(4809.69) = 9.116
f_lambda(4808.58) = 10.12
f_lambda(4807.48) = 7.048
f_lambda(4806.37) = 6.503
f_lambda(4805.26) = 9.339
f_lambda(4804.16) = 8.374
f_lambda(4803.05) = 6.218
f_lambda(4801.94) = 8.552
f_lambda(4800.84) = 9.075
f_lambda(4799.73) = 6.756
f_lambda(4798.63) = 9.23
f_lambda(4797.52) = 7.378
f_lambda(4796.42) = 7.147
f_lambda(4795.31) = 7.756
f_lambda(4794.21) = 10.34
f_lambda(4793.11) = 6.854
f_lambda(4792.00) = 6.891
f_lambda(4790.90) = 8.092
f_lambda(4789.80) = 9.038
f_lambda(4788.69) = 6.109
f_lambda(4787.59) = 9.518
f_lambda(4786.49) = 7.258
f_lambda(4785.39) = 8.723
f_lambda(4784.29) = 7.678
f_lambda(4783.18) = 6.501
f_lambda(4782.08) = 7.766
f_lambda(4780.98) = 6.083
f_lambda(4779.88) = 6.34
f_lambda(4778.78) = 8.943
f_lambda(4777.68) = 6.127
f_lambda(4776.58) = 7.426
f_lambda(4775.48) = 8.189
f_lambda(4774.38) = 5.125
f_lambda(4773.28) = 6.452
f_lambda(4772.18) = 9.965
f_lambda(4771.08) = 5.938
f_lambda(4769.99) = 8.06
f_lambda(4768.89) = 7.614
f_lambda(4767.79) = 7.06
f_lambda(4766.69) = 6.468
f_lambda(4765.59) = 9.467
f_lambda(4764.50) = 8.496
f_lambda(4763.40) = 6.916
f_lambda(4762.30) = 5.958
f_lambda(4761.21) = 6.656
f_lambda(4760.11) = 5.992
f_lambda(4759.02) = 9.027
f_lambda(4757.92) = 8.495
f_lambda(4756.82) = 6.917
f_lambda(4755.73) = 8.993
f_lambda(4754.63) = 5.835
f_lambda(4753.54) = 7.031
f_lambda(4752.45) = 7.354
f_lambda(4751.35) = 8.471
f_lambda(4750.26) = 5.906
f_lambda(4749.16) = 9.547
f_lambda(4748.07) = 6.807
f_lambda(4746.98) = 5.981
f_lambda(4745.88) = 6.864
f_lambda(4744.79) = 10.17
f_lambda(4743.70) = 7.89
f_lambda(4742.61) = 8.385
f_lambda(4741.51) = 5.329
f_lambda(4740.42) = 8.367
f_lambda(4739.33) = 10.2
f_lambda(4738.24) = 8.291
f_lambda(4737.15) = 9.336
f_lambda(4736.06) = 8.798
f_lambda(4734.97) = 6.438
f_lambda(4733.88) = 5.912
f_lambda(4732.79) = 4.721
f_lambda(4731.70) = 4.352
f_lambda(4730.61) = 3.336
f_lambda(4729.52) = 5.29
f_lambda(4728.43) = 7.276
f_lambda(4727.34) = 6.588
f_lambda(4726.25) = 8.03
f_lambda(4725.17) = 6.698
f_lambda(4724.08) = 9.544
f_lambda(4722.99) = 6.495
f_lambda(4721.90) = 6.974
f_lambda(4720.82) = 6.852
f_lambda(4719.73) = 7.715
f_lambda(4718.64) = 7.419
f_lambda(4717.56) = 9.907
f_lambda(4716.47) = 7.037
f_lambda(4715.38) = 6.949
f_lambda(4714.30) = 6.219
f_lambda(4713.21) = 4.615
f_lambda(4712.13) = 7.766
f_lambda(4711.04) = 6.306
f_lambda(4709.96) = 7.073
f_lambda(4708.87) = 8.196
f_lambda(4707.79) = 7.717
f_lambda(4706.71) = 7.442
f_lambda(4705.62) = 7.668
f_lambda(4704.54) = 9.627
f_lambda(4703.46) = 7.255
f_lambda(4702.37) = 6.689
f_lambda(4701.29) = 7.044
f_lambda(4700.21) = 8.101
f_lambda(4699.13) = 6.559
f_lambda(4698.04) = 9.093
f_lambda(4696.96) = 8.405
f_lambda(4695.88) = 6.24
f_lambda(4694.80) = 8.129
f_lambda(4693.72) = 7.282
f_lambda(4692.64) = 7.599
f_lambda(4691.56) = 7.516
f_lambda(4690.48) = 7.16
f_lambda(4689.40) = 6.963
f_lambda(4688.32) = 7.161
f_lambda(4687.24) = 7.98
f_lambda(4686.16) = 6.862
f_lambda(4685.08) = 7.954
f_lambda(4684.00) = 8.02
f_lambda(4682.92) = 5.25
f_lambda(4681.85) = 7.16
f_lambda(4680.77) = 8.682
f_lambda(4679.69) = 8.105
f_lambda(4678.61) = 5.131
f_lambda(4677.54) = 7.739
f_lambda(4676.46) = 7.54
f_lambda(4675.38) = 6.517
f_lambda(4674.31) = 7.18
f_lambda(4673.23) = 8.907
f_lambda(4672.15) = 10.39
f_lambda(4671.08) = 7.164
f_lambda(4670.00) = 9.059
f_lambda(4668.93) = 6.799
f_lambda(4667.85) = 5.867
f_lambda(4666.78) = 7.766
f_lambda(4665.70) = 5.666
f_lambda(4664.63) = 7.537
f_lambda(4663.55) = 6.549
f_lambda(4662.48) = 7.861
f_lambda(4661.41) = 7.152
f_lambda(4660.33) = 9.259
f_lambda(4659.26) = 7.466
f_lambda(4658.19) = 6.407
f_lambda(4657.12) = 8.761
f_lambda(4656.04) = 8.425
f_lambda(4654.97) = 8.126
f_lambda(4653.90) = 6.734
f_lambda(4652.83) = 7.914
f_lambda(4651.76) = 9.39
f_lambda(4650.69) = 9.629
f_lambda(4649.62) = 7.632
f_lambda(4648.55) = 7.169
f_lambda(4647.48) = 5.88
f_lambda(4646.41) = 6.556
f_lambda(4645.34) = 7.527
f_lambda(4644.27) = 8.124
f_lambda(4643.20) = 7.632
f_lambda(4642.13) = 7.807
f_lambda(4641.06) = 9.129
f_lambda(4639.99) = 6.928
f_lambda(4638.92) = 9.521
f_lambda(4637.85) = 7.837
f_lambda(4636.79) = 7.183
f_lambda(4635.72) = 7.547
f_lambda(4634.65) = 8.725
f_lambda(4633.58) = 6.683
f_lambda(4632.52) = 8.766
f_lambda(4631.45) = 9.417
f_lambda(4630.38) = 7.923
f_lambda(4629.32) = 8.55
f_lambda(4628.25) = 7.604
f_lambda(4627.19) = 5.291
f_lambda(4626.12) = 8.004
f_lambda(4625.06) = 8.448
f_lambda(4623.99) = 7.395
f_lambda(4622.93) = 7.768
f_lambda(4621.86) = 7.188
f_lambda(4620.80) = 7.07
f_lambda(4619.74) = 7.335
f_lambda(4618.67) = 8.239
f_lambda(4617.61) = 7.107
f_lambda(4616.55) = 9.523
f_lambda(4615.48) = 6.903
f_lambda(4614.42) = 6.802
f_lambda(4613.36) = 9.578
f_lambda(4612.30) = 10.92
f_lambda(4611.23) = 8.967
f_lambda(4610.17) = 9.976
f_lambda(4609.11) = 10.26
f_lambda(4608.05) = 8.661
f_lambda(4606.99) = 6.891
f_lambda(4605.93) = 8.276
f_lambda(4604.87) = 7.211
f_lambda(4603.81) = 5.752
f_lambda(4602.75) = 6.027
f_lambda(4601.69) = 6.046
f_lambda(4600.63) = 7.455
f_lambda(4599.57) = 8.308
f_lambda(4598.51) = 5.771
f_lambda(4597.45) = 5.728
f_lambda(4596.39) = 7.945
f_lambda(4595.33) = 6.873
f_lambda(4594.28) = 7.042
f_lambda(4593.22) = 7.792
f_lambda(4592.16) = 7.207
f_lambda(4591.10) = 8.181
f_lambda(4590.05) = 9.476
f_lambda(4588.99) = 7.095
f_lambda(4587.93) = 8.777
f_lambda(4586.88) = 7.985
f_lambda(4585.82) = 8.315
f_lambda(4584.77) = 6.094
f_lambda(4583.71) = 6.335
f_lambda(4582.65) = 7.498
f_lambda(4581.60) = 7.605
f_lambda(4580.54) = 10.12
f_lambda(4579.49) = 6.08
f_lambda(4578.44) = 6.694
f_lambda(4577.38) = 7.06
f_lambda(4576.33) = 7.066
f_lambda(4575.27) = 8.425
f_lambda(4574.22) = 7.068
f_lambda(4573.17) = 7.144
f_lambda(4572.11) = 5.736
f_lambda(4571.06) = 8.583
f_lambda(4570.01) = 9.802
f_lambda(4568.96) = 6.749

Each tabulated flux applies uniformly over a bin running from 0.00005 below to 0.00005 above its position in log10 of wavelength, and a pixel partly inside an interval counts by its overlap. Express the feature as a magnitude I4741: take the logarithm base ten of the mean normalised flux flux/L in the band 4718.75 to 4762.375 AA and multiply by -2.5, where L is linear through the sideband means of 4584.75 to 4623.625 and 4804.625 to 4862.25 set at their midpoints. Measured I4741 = 0.08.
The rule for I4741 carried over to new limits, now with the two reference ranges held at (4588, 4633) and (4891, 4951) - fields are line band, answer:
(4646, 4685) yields 0.03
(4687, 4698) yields 0.03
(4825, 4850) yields -0.02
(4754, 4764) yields 0.07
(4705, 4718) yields 0.07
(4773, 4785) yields 0.10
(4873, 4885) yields -0.03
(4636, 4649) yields 0.02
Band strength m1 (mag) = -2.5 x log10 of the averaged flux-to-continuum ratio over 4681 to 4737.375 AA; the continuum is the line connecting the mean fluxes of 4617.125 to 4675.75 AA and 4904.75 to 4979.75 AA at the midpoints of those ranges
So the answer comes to 0.07 mag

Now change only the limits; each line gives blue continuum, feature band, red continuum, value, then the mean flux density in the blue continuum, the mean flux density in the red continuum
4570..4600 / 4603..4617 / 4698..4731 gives -0.13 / 7.47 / 7.2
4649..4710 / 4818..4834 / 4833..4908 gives -0.05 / 7.61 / 7.62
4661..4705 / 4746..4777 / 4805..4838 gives 0.05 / 7.45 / 7.92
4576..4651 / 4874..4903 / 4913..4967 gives -0.05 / 7.71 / 7.52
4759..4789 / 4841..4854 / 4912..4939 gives -0.03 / 7.33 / 7.3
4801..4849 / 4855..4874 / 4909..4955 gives 0.05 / 7.8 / 7.44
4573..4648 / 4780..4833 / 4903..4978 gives -0.04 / 7.7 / 7.46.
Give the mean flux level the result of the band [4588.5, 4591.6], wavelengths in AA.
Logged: 8.28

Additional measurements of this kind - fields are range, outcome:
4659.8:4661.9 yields 8.2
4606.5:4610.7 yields 8.98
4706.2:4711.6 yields 7.35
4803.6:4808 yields 7.81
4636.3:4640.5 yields 7.89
